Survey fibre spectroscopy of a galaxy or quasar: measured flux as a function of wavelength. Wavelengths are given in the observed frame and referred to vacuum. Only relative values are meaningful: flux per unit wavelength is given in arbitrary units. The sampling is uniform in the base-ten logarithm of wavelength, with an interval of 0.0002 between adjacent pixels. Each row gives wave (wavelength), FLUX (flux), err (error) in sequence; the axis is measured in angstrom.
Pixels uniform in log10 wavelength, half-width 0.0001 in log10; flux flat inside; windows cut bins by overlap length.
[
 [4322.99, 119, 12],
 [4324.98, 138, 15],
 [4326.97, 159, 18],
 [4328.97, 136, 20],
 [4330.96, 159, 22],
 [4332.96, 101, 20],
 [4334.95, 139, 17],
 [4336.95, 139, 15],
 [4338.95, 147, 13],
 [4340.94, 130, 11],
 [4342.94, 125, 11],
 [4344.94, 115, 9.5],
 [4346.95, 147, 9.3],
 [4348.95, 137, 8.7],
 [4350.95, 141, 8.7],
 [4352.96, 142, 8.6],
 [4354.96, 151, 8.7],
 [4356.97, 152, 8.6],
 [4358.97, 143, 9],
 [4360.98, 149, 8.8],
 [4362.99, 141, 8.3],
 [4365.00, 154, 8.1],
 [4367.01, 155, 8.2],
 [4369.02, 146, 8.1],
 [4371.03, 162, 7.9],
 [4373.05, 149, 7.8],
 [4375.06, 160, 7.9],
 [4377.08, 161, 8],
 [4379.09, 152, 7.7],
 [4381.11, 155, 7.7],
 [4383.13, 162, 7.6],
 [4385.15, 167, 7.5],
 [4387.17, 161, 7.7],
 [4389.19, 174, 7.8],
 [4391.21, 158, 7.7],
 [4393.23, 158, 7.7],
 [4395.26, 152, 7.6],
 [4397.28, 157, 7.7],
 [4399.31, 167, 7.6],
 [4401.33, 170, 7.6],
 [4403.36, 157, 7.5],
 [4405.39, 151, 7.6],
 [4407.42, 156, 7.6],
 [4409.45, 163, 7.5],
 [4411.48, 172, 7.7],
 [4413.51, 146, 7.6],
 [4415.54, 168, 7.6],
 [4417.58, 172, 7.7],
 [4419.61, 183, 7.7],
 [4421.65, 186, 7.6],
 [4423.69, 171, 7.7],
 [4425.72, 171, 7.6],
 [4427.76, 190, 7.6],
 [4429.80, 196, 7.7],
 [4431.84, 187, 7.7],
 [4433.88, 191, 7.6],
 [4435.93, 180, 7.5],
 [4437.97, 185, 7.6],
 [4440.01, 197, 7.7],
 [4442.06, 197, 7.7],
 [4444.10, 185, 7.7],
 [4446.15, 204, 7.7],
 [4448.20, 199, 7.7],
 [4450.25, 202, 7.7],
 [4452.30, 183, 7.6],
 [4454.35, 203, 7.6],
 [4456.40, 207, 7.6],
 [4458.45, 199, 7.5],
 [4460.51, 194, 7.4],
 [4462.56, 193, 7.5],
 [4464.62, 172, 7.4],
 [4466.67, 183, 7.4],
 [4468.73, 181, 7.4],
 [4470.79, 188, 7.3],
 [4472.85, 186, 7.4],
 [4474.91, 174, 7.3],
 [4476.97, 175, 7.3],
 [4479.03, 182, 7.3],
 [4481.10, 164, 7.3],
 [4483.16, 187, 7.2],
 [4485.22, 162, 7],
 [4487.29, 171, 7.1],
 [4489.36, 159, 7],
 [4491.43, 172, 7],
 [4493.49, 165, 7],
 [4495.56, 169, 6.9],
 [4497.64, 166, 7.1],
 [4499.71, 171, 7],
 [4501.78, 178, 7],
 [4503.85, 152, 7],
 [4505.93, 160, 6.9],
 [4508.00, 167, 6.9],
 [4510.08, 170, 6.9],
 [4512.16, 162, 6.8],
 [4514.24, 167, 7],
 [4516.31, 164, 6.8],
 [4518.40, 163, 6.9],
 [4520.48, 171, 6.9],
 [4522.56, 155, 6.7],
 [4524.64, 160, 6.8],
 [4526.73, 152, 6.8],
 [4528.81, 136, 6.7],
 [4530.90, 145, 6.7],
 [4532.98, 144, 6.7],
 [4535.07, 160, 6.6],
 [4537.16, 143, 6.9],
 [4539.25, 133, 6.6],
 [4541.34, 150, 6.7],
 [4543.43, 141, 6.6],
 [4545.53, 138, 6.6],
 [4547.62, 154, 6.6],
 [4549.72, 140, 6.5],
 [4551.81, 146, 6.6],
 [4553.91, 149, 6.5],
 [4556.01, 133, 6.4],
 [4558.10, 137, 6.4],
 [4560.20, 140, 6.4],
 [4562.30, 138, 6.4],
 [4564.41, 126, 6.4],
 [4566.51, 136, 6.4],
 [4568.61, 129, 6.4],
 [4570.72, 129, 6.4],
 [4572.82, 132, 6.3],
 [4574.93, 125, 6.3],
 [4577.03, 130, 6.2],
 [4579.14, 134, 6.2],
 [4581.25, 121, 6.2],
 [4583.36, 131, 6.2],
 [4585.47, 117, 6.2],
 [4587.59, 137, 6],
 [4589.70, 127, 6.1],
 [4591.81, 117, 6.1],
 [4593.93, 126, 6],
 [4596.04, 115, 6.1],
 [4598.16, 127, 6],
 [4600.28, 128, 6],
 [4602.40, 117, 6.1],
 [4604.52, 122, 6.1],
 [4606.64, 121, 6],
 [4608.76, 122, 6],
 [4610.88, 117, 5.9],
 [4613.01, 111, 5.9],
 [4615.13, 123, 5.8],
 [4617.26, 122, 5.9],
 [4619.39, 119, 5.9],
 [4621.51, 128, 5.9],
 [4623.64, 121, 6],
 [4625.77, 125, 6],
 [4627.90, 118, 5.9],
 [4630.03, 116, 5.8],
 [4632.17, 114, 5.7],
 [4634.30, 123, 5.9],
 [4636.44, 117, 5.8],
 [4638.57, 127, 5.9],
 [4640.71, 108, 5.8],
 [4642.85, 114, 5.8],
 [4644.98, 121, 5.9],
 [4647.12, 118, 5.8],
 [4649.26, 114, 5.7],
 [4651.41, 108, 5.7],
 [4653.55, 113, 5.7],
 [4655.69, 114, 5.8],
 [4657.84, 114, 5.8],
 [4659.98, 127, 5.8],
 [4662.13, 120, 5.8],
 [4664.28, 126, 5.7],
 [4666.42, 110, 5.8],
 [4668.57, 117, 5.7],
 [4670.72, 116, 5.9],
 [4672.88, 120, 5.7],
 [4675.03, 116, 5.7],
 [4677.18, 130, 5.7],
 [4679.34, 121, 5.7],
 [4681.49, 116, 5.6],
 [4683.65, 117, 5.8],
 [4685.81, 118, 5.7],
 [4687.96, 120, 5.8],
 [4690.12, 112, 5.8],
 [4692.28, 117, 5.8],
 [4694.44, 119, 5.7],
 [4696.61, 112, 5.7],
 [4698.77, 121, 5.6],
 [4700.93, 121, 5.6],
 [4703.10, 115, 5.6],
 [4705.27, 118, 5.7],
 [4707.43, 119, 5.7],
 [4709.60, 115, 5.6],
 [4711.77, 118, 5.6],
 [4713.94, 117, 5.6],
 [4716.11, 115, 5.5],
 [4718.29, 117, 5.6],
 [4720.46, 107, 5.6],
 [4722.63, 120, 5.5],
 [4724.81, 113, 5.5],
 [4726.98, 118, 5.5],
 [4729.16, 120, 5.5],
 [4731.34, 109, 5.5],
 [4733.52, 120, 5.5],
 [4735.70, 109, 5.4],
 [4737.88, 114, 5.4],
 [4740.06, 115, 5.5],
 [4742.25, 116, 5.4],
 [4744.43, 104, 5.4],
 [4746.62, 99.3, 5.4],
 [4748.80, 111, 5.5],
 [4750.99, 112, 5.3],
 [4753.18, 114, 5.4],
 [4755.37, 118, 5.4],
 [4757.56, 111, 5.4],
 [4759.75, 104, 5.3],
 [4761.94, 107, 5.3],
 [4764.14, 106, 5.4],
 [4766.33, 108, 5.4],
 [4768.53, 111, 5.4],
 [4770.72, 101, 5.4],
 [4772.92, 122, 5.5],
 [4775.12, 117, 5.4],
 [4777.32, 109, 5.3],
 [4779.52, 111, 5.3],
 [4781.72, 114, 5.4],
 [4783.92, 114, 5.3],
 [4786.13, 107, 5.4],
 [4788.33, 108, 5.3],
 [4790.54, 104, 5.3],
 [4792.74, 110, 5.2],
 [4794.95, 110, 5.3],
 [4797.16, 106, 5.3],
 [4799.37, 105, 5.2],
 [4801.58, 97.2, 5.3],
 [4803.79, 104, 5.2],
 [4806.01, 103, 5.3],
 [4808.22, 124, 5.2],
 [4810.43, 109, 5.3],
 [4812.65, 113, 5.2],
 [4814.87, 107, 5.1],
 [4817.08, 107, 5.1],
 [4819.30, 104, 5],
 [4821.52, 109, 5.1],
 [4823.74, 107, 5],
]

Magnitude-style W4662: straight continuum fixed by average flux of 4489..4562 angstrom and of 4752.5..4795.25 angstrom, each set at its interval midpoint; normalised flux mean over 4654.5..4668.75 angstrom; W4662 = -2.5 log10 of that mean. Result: 0.10 mag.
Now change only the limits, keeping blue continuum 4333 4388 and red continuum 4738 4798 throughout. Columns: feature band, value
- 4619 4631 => 0.01 mag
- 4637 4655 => 0.05 mag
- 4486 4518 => -0.23 mag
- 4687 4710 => -0.01 mag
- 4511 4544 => -0.16 mag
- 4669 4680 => -0.02 mag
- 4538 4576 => -0.07 mag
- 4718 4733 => -0.01 mag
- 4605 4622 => 0.03 mag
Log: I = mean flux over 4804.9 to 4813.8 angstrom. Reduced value 112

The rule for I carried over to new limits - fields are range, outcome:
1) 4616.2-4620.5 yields 121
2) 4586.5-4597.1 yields 124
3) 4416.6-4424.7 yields 178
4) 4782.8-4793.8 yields 109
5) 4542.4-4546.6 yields 139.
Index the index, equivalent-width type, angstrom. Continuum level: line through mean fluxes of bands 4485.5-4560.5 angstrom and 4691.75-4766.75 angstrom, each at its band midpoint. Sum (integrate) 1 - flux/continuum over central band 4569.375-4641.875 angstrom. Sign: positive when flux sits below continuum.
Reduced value 8.4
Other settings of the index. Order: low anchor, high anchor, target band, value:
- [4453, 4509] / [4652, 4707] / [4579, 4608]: 4.0 angstrom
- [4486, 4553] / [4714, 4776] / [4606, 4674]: 7.5 angstrom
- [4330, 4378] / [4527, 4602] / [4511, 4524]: -2.6 angstrom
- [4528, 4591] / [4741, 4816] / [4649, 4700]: 2.0 angstrom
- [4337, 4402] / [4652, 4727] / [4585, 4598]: 0.4 angstrom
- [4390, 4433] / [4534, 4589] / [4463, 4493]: -4.2 angstrom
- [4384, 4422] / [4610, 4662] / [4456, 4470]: -3.4 angstrom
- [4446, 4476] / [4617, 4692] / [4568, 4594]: 3.3 angstrom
